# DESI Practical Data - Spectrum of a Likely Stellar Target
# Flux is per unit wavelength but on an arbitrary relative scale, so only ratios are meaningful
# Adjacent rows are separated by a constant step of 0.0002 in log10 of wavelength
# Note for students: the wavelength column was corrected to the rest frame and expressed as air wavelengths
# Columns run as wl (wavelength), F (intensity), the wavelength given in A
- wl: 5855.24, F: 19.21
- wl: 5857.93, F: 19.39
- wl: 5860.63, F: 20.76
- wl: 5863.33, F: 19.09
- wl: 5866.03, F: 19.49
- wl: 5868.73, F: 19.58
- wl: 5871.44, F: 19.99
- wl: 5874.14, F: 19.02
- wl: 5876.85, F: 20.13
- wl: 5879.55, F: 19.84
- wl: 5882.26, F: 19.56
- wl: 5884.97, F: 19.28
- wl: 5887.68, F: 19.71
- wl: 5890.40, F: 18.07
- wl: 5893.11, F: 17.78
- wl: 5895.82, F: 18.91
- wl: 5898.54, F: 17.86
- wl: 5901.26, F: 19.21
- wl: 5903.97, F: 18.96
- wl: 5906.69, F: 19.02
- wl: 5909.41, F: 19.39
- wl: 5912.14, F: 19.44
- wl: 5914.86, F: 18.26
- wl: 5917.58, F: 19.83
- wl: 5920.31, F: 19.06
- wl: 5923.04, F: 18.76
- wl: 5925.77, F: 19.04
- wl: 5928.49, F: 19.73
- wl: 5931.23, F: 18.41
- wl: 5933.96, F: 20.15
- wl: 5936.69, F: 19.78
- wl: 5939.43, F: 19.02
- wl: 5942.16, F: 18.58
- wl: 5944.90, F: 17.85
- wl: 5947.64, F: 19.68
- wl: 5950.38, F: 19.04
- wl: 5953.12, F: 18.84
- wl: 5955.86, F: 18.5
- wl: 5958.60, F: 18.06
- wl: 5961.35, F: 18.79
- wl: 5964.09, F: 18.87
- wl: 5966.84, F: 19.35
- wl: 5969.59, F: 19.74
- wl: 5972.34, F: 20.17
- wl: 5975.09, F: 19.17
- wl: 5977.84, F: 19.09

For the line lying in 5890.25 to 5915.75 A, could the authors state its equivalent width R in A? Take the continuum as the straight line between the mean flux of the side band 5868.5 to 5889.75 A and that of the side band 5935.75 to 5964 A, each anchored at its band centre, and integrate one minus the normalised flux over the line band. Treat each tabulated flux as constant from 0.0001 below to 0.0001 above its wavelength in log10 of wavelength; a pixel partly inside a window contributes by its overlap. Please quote 0.8 A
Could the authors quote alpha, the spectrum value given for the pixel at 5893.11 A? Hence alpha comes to 17.78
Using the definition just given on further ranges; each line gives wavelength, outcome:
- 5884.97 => 19.28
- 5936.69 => 19.78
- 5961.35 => 18.79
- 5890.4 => 18.07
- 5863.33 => 19.09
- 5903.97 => 18.96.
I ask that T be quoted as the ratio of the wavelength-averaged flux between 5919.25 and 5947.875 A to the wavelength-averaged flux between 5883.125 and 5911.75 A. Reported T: 1.01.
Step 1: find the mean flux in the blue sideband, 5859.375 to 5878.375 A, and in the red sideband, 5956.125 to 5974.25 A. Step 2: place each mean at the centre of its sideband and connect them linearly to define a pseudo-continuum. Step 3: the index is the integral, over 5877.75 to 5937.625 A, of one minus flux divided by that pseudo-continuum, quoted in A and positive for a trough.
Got 1.2 A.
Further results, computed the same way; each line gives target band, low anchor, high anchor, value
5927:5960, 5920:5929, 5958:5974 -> 0.3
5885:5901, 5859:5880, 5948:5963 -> 0.7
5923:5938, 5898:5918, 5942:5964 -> -0.4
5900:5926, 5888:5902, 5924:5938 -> -0.3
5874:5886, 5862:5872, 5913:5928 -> -0.1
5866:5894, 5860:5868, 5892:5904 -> -0.3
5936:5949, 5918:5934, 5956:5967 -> 0.0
